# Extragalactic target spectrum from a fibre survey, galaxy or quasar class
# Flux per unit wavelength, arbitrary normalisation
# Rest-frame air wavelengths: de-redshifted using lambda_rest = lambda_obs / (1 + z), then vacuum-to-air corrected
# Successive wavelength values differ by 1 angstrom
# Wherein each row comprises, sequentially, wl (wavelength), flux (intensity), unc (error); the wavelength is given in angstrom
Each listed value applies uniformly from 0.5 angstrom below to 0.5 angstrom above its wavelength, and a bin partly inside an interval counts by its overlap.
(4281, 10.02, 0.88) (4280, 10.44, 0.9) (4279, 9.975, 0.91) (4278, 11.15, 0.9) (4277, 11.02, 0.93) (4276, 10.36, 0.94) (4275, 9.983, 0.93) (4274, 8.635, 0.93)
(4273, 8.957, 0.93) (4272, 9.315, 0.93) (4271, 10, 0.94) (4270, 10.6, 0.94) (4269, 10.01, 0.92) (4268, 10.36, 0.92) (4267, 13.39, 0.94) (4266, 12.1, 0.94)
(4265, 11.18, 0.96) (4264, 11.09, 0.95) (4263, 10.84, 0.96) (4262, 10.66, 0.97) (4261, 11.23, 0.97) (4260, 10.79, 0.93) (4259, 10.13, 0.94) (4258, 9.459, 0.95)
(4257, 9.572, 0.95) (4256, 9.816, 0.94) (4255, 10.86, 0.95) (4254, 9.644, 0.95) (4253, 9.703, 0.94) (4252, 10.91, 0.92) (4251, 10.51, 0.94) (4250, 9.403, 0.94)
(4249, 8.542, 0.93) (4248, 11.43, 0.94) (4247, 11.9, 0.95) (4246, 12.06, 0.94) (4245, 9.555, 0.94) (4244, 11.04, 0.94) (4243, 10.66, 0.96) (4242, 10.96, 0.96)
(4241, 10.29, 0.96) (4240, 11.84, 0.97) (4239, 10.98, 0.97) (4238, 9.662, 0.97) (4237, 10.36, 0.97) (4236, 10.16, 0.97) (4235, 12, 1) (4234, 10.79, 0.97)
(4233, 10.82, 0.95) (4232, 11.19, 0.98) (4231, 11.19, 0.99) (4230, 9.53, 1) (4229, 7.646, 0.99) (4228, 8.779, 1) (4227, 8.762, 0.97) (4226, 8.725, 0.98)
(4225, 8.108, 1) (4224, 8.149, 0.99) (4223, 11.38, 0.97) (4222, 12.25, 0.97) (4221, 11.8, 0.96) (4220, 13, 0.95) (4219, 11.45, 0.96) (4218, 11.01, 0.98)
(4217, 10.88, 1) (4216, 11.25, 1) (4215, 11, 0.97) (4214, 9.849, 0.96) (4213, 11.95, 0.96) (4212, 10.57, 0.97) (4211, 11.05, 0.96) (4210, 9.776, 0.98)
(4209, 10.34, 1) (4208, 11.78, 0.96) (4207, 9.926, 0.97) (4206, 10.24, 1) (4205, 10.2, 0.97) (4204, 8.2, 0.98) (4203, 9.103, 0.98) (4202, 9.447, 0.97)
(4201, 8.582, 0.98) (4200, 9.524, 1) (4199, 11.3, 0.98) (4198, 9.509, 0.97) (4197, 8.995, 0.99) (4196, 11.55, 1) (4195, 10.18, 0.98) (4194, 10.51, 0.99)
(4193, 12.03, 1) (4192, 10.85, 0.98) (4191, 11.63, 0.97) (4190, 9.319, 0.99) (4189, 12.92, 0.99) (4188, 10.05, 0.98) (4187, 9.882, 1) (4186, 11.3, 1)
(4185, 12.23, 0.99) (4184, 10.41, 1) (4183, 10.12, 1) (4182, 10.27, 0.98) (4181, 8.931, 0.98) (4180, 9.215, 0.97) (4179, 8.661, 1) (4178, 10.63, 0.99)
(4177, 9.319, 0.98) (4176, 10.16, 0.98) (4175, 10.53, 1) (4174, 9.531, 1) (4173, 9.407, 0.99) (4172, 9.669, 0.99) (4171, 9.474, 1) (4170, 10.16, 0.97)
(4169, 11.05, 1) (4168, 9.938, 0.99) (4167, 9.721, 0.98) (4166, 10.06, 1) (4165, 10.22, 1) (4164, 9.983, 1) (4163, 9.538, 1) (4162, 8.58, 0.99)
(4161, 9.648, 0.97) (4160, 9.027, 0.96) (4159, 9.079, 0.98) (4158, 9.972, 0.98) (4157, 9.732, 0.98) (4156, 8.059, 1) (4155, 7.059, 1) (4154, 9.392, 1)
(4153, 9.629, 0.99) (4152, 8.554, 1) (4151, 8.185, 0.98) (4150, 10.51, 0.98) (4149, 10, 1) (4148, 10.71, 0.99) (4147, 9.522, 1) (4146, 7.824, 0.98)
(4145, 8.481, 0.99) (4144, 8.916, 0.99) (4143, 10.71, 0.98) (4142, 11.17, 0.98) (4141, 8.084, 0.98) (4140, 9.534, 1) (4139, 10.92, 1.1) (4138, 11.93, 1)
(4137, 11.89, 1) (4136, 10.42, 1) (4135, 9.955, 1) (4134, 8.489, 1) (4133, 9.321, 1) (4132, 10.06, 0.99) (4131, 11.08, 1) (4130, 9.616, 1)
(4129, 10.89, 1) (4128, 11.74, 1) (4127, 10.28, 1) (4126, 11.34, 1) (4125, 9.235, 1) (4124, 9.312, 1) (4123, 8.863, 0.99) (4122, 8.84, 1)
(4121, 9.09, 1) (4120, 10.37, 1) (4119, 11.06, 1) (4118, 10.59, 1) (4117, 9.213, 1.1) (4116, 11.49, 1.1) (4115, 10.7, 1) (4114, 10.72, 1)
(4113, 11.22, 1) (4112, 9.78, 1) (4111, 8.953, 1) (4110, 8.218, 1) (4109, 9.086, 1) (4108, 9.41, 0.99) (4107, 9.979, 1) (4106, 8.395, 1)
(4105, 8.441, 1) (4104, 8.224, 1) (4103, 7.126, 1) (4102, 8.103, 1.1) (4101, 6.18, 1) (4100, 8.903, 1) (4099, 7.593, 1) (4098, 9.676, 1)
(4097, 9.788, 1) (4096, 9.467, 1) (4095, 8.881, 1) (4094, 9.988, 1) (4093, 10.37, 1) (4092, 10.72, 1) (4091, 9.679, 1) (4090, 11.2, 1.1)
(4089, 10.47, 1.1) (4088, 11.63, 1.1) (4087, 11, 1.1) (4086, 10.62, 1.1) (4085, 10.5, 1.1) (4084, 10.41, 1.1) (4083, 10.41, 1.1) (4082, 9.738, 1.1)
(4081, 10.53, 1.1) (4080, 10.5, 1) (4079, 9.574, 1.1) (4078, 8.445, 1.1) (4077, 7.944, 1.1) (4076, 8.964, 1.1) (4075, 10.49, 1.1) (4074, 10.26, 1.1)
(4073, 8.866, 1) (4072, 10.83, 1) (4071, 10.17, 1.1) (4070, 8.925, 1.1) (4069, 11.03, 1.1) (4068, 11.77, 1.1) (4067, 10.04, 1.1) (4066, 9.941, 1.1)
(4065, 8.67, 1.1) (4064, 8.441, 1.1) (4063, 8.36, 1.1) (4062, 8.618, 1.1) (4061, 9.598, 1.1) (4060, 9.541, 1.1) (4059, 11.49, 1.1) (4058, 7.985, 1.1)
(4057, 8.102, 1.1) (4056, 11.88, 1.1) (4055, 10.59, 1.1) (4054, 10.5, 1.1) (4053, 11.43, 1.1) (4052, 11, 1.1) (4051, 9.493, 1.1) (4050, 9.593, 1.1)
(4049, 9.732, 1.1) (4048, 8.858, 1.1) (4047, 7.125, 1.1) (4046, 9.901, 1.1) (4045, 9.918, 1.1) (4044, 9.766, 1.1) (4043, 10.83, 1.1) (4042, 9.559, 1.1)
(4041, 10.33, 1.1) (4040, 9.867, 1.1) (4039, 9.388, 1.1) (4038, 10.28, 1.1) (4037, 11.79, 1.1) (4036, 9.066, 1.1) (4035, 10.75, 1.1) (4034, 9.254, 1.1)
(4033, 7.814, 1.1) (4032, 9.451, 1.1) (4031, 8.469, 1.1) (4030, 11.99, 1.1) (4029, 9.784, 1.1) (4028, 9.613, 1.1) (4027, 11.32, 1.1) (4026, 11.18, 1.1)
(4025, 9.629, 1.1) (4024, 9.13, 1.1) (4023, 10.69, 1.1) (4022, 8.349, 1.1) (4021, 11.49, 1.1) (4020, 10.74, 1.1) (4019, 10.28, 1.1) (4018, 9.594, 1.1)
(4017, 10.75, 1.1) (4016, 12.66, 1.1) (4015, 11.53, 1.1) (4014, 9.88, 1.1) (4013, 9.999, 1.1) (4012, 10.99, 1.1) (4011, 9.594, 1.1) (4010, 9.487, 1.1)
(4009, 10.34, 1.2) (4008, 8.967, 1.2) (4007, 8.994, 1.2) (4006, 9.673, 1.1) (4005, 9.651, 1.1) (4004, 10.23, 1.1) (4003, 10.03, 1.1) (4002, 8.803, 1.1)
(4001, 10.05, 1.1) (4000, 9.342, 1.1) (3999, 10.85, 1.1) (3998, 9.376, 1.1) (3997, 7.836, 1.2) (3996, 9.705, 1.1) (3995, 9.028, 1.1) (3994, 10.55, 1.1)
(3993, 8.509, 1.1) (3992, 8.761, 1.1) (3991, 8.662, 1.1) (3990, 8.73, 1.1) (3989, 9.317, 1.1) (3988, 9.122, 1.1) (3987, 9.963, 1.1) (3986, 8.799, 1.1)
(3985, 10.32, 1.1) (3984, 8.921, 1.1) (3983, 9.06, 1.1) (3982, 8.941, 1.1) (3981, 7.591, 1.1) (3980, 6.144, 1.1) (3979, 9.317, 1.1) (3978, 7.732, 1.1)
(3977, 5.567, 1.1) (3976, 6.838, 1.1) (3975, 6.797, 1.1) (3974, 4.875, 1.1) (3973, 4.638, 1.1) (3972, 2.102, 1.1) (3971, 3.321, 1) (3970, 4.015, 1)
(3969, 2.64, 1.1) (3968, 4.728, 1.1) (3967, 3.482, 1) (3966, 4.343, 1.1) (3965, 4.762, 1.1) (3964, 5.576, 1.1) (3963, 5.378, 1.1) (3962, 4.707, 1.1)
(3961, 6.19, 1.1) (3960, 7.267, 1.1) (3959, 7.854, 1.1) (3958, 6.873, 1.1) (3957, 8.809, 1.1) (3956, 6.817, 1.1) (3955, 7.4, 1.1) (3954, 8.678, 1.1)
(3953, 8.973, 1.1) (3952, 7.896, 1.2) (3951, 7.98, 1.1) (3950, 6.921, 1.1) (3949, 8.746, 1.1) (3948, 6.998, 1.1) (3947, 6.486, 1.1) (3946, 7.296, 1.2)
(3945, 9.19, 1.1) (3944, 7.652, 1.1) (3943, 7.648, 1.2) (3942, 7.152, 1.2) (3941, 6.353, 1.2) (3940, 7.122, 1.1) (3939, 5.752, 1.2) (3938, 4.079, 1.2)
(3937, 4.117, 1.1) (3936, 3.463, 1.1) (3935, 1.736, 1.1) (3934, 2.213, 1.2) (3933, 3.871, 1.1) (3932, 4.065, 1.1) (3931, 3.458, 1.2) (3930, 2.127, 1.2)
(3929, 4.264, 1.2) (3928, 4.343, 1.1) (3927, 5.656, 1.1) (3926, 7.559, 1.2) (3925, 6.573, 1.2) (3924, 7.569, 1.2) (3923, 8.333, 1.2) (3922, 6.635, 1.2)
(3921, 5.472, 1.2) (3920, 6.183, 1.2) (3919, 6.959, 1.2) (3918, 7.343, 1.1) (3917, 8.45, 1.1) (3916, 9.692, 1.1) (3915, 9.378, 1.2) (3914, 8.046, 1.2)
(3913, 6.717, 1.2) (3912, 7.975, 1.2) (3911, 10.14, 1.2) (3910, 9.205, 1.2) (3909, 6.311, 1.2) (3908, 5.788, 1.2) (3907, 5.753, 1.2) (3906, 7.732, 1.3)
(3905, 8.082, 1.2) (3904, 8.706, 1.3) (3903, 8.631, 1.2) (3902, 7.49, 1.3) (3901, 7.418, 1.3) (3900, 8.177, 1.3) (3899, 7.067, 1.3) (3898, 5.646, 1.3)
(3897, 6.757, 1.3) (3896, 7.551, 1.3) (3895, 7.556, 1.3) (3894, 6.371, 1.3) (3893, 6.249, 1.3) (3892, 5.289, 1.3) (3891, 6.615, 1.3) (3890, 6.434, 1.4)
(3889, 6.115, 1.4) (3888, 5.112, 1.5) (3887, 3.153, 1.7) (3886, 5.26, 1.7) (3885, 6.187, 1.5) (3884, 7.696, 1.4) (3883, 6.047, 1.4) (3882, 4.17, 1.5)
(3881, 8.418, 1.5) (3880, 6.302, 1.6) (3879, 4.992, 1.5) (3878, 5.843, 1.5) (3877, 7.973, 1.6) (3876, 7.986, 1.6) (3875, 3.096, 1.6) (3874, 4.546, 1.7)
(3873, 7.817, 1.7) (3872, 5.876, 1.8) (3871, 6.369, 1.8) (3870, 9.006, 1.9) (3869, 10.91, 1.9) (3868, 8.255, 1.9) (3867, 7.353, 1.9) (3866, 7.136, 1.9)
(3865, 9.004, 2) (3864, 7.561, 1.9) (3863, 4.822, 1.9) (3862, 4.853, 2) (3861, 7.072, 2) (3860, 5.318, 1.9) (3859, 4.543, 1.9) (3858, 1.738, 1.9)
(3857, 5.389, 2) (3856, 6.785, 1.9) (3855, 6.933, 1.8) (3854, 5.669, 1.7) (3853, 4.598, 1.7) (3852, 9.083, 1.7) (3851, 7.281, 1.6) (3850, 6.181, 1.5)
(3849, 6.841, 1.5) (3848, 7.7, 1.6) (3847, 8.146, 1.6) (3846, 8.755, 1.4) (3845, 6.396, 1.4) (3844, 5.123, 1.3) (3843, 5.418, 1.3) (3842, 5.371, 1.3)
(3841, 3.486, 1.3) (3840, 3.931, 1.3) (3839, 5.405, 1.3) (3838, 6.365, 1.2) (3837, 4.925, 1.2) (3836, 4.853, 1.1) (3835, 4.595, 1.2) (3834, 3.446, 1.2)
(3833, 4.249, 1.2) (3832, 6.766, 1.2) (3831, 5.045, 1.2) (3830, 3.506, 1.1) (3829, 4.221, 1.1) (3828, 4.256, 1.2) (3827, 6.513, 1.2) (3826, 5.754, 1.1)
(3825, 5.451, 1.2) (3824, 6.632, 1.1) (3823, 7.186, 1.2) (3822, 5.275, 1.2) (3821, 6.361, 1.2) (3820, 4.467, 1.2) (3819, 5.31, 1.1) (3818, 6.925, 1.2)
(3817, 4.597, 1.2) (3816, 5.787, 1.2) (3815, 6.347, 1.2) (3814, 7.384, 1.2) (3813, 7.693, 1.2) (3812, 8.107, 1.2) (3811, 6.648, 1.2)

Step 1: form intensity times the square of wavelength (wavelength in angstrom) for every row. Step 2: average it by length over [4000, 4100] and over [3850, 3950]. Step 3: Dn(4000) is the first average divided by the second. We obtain 1.7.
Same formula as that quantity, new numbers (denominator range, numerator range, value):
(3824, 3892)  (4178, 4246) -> 2.06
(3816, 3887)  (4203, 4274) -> 2.11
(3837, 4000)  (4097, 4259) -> 1.70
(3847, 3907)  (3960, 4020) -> 1.31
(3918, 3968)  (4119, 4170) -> 1.76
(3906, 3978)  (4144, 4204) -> 1.77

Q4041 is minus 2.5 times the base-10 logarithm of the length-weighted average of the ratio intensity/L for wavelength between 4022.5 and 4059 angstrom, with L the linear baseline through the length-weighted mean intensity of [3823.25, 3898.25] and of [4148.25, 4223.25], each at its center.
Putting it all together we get -0.190 mag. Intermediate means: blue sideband 6.06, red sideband 10.1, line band 9.91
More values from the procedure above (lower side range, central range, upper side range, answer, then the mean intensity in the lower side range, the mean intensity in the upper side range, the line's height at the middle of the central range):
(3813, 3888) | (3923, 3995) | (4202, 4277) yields 0.12 mag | 6.01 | 10.4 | 7.24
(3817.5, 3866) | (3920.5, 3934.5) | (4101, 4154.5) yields 0.32 mag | 5.75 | 9.69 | 6.94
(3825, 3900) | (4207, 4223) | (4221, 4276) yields -0.12 mag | 6.08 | 10.3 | 9.97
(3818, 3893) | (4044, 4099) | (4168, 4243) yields -0.14 mag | 5.99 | 10.3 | 8.67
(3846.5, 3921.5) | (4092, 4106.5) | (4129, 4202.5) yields 0.05 mag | 6.8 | 9.91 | 9.18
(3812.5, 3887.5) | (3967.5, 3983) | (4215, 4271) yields 0.28 mag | 6.02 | 10.6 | 7.47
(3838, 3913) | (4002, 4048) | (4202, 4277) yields -0.22 mag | 6.57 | 10.4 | 8.15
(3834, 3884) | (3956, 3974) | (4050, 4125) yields 0.46 mag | 6.24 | 9.7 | 7.84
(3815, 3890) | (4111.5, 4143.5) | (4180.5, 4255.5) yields -0.10 mag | 5.97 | 10.4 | 9.33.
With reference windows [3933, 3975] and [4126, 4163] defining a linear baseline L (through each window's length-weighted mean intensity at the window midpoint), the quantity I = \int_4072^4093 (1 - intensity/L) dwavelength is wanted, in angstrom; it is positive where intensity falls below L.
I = -4.1 angstrom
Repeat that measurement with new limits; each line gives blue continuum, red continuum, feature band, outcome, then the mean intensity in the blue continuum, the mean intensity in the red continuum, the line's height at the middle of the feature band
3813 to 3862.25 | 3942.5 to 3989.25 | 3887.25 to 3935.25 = -1.5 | 5.7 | 6.89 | 6.39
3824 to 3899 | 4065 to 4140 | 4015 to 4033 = -3.5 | 6.06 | 9.85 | 8.62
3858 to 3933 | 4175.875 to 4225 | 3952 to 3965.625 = 1.0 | 6.63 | 10.4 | 7.42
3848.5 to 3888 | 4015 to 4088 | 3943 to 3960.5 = 0.5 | 6.34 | 9.96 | 7.99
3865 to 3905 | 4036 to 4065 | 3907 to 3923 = -0.6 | 6.75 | 9.75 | 7.3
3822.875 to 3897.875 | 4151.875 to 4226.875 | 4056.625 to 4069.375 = -1.4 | 6.07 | 10.1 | 8.55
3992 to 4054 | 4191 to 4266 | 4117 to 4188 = 2.8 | 9.9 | 10.4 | 10.2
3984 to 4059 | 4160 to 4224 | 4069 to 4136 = 2.1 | 9.83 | 10.3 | 10.1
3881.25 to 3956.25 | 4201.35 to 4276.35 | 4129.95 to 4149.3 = -1.5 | 6.59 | 10.4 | 9.23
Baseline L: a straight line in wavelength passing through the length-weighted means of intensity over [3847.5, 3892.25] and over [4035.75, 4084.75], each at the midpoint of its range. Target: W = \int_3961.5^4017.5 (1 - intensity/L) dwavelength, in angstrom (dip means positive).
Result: 3.4 angstrom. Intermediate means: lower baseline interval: 6.35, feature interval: 8.07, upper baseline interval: 9.81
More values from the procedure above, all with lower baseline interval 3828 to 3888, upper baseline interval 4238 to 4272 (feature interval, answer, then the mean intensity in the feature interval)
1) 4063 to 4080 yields -2.3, 9.63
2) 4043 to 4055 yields -2.3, 9.84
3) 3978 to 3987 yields -1.5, 8.66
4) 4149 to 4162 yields 0.5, 9.09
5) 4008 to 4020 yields -4.0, 10.4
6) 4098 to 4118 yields -0.4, 9.09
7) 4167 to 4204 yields -1.3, 10.1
